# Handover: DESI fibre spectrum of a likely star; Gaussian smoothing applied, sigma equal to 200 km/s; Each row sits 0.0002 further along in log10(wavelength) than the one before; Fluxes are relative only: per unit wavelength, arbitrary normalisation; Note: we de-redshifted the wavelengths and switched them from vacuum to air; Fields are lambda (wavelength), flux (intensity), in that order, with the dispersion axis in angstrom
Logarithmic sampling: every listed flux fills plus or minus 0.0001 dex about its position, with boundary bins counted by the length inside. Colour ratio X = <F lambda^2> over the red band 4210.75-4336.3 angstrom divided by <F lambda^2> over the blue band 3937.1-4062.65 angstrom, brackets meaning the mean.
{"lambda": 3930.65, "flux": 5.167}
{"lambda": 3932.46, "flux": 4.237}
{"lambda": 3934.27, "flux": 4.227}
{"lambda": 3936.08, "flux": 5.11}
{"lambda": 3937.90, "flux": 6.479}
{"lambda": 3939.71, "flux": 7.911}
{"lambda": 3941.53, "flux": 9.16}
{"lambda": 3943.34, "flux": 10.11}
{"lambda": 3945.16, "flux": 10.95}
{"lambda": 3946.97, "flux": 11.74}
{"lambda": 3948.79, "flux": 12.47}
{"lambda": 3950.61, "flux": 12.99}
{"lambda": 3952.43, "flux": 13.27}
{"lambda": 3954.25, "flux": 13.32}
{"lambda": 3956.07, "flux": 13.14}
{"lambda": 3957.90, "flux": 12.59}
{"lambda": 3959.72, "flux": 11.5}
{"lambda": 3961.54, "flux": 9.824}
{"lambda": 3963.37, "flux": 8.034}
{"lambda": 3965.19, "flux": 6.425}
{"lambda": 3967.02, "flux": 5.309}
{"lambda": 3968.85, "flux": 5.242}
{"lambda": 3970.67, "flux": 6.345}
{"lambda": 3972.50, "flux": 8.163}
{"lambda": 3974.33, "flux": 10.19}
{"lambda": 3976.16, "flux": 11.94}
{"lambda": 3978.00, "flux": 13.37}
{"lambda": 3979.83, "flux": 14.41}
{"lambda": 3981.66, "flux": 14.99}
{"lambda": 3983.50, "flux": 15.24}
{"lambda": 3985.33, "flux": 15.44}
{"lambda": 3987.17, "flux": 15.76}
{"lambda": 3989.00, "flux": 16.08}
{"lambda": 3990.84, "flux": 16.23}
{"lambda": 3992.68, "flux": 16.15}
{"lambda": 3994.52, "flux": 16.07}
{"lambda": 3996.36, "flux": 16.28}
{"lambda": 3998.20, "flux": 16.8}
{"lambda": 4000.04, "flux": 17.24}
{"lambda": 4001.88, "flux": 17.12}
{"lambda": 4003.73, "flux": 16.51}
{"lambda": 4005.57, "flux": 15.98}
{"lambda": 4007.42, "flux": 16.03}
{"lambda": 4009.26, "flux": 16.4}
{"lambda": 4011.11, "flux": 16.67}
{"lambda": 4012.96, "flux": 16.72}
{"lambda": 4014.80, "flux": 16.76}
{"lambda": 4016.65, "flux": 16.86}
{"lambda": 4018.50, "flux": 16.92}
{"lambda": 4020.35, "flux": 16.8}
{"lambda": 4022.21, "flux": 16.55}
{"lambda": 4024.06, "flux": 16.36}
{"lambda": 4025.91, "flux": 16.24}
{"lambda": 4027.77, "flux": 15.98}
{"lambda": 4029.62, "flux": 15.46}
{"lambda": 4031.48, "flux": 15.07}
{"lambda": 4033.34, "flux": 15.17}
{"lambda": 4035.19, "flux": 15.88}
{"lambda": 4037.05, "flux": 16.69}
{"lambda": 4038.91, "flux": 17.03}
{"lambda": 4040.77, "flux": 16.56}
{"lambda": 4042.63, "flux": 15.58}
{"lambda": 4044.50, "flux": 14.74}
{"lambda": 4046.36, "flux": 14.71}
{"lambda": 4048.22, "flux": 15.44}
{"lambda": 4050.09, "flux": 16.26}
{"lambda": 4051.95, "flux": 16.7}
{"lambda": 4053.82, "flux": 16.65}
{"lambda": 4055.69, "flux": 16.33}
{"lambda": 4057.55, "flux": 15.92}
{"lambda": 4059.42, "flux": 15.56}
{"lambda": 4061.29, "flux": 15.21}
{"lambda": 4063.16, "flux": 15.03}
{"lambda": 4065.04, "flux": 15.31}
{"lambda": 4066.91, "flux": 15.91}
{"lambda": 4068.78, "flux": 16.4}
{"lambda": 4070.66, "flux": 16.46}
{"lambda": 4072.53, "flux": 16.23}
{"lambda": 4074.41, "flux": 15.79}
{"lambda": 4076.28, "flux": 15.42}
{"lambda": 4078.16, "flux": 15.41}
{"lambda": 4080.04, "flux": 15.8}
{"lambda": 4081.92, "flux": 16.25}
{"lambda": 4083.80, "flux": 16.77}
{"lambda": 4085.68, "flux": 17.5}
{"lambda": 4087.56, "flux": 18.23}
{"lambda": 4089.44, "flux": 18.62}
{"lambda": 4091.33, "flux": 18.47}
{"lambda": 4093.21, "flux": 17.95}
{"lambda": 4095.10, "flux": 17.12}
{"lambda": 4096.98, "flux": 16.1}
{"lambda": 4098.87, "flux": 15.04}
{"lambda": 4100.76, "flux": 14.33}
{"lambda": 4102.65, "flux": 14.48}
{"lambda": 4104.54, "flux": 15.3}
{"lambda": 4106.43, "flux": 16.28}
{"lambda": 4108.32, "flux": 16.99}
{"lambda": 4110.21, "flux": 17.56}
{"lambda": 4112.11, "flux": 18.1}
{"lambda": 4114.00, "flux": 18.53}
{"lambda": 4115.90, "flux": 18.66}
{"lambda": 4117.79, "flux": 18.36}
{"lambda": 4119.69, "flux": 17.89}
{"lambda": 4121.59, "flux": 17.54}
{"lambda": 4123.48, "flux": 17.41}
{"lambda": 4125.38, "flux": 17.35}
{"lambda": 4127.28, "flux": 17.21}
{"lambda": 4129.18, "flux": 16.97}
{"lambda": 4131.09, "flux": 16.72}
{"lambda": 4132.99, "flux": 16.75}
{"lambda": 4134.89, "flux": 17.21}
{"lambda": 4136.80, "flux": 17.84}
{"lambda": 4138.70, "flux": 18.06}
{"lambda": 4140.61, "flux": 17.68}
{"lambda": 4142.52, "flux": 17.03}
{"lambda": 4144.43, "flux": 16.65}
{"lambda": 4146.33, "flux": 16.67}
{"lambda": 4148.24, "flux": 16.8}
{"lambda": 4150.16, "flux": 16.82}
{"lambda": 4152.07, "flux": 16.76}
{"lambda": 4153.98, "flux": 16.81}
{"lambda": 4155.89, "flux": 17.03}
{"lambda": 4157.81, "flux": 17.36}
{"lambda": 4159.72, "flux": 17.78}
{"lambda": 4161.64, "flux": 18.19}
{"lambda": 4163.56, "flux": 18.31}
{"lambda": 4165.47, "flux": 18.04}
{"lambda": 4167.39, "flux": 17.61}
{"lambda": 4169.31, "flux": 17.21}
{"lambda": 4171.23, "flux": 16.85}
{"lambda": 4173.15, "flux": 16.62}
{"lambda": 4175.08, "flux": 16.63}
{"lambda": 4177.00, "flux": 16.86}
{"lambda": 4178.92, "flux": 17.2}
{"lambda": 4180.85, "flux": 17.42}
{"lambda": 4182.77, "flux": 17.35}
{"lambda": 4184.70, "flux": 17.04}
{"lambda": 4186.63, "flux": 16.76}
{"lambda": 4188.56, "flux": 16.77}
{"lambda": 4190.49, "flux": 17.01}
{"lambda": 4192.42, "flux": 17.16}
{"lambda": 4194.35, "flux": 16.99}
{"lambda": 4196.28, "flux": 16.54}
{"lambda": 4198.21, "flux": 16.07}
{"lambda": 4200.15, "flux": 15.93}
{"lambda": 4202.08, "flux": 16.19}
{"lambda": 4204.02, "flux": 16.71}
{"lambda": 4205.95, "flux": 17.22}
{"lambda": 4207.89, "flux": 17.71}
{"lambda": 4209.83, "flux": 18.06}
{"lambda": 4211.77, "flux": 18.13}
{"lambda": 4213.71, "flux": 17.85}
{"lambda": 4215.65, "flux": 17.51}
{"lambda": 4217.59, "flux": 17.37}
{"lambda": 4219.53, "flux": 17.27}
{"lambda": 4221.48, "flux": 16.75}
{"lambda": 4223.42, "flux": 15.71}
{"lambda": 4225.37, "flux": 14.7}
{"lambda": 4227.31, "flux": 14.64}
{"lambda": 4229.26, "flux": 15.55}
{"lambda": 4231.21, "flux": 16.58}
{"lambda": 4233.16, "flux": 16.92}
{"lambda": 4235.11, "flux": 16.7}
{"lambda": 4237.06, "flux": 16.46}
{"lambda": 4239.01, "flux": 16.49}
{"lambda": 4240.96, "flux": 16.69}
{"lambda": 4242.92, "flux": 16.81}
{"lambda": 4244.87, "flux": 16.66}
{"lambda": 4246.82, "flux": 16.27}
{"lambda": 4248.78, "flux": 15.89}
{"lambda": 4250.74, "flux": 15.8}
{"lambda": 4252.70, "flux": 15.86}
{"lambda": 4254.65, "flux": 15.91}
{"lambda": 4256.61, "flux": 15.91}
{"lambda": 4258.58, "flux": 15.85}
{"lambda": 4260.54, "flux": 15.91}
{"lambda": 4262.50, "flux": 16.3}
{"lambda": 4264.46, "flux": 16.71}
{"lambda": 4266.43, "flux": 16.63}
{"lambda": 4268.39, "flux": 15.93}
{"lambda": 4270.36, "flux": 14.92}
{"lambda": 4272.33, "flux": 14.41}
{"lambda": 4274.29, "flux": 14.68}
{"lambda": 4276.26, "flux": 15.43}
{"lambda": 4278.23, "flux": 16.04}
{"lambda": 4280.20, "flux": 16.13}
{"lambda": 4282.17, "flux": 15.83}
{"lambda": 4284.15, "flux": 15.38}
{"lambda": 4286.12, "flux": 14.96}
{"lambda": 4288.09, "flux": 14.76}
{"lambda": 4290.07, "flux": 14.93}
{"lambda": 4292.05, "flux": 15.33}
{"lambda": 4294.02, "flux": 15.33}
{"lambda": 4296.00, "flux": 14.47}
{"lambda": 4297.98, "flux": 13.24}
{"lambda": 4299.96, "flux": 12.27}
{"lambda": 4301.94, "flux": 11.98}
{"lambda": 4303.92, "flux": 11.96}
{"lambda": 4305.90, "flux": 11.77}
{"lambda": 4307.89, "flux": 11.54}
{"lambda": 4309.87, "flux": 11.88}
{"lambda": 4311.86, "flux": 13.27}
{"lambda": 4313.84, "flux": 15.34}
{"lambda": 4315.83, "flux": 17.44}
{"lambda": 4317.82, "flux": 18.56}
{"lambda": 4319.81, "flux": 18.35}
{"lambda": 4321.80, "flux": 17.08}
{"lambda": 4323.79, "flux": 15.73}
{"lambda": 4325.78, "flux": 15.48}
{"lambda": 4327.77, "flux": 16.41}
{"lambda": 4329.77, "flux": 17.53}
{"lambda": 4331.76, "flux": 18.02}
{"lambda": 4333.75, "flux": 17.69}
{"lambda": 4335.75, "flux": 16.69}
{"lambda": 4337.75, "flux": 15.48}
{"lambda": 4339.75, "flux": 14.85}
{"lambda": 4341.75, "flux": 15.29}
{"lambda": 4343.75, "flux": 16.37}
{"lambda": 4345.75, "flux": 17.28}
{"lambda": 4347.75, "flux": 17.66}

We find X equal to 1.27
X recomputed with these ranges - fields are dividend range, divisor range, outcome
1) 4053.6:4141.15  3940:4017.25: 1.34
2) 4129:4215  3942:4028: 1.37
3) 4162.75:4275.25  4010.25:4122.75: 1.09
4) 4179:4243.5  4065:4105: 1.09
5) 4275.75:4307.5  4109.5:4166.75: 0.88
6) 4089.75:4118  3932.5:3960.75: 1.80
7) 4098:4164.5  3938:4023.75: 1.38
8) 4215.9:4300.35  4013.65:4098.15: 1.07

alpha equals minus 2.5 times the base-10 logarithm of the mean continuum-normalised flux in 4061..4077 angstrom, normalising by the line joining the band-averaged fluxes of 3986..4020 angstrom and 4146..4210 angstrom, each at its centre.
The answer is 0.06 mag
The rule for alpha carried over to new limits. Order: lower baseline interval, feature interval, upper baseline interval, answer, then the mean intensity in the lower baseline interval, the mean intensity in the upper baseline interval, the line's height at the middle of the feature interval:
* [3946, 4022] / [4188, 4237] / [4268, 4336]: -0.137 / 13.7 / 15.1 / 14.7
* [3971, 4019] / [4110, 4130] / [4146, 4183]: -0.068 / 15.3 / 17.2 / 16.7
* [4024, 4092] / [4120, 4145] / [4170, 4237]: -0.053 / 16.1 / 16.8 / 16.5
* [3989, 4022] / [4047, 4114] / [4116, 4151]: 0.043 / 16.5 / 17.3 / 17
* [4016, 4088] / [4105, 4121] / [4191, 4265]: -0.095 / 16.1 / 16.5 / 16.2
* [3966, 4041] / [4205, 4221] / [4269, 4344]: -0.168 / 14.9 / 15.2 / 15.1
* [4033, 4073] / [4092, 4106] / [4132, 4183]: 0.044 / 15.9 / 17.2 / 16.5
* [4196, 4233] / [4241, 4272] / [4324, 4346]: 0.034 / 16.7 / 16.4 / 16.6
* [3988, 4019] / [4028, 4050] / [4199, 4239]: 0.057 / 16.5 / 16.7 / 16.5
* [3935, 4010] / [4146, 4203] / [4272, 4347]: -0.205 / 12.4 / 15.3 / 14.1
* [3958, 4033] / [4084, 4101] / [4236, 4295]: -0.164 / 14.1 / 15.8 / 14.7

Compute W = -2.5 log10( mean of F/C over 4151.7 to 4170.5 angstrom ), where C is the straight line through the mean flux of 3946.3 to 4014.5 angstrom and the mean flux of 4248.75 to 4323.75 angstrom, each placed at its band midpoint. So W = -0.21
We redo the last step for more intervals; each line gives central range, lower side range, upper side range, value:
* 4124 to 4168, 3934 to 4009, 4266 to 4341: -0.25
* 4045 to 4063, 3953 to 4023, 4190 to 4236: -0.08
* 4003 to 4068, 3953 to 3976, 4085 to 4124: -0.21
